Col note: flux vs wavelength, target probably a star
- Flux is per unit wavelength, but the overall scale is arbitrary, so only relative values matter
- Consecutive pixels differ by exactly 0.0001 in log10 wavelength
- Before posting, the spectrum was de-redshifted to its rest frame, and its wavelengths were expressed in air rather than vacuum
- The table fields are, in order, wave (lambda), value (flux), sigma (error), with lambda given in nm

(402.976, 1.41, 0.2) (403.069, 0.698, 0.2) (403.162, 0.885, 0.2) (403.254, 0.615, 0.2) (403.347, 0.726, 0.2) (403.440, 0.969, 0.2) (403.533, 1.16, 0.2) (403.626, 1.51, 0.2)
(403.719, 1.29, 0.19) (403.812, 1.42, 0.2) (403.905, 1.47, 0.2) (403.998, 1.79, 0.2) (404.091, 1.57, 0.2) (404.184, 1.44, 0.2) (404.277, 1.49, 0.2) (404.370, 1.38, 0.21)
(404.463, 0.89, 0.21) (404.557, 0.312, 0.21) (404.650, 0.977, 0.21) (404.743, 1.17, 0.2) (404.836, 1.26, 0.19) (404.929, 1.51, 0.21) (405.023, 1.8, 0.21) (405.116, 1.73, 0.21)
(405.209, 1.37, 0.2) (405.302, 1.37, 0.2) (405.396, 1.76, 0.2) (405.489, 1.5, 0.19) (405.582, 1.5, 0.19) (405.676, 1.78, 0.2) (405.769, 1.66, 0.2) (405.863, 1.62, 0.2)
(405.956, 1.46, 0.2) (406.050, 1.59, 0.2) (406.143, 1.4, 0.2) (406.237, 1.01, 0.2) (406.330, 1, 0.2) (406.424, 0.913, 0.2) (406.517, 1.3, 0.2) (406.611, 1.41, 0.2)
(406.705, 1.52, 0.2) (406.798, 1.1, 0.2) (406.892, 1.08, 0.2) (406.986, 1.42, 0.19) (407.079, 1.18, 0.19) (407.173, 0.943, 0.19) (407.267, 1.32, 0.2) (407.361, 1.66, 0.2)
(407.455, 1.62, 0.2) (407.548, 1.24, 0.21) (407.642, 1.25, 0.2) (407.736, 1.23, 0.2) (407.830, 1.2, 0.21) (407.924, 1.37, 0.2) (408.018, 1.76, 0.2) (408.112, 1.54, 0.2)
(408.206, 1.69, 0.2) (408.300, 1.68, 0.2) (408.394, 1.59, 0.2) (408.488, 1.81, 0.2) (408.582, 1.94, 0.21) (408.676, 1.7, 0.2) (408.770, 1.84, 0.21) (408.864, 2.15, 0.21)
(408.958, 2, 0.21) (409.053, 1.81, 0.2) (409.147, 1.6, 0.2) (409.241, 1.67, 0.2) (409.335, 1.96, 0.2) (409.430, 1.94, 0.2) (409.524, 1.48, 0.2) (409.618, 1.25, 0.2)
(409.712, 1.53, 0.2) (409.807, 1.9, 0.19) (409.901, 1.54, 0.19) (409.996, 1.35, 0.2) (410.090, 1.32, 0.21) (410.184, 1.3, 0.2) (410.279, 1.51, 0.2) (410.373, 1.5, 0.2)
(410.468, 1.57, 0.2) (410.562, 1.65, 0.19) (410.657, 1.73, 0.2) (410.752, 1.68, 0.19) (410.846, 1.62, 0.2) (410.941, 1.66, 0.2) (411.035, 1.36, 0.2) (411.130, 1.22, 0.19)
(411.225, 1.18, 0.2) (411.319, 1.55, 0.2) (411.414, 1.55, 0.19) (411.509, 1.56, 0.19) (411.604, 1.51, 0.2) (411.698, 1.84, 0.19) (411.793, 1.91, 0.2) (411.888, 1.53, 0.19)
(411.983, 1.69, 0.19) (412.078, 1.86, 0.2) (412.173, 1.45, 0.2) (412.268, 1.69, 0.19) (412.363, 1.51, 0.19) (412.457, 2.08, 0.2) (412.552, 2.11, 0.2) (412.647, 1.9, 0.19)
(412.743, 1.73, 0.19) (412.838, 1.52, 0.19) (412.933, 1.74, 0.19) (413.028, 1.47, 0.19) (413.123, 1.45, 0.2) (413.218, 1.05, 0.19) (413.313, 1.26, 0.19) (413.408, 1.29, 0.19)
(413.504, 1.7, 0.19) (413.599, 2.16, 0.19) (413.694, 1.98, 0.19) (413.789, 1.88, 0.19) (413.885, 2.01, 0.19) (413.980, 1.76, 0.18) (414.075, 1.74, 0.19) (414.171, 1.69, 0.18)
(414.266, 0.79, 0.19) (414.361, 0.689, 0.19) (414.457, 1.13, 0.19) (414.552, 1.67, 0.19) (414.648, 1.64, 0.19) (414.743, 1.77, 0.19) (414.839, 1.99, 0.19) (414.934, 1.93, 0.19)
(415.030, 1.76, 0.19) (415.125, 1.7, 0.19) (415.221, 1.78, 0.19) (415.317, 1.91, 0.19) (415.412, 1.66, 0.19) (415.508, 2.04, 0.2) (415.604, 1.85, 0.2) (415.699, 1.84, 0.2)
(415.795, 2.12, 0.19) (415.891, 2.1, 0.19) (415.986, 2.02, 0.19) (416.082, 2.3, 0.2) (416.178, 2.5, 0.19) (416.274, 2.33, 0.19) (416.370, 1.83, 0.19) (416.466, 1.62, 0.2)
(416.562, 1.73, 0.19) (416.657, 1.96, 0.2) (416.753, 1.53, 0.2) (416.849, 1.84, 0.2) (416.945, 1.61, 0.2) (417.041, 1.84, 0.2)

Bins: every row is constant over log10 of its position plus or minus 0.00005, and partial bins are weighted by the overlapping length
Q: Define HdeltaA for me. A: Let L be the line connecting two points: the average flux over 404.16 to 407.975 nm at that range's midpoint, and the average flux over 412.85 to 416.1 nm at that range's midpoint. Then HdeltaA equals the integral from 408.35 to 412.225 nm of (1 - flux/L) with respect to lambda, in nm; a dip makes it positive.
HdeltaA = -0.30 nm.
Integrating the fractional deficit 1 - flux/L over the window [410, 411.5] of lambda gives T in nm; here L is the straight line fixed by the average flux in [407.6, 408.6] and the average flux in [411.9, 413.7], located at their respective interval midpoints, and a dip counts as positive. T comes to 0.11 nm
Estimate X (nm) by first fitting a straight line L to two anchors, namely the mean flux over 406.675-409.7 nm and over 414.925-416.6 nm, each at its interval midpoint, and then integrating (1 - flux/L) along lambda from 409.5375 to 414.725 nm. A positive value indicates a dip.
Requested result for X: 0.53 nm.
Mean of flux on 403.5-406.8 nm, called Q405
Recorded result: 1.38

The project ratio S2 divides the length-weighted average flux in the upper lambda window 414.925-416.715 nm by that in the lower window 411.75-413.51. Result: 1.20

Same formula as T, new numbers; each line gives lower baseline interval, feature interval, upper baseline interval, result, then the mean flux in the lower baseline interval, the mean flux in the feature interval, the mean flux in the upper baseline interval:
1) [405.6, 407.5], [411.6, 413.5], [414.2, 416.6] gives 0.012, 1.35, 1.63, 1.79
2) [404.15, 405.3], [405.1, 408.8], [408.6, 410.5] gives 0.003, 1.28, 1.45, 1.65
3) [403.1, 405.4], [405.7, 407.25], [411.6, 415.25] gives 0.067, 1.26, 1.3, 1.65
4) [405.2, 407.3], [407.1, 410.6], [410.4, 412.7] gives -0.186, 1.36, 1.58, 1.64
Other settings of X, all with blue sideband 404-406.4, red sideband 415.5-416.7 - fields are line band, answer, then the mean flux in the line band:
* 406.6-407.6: 0.122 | 1.31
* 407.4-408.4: 0.050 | 1.47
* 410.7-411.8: 0.124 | 1.54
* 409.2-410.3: 0.057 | 1.56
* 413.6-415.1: 0.211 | 1.65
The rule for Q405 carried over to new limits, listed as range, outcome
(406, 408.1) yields 1.3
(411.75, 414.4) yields 1.63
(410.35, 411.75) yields 1.55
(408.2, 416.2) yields 1.68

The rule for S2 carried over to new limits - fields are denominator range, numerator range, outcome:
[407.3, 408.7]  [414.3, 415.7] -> 1.08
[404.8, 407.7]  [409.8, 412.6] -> 1.14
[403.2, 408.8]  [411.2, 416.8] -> 1.25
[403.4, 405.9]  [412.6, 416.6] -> 1.25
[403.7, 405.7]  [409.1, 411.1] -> 1.13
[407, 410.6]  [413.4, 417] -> 1.14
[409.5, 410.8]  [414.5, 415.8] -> 1.20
